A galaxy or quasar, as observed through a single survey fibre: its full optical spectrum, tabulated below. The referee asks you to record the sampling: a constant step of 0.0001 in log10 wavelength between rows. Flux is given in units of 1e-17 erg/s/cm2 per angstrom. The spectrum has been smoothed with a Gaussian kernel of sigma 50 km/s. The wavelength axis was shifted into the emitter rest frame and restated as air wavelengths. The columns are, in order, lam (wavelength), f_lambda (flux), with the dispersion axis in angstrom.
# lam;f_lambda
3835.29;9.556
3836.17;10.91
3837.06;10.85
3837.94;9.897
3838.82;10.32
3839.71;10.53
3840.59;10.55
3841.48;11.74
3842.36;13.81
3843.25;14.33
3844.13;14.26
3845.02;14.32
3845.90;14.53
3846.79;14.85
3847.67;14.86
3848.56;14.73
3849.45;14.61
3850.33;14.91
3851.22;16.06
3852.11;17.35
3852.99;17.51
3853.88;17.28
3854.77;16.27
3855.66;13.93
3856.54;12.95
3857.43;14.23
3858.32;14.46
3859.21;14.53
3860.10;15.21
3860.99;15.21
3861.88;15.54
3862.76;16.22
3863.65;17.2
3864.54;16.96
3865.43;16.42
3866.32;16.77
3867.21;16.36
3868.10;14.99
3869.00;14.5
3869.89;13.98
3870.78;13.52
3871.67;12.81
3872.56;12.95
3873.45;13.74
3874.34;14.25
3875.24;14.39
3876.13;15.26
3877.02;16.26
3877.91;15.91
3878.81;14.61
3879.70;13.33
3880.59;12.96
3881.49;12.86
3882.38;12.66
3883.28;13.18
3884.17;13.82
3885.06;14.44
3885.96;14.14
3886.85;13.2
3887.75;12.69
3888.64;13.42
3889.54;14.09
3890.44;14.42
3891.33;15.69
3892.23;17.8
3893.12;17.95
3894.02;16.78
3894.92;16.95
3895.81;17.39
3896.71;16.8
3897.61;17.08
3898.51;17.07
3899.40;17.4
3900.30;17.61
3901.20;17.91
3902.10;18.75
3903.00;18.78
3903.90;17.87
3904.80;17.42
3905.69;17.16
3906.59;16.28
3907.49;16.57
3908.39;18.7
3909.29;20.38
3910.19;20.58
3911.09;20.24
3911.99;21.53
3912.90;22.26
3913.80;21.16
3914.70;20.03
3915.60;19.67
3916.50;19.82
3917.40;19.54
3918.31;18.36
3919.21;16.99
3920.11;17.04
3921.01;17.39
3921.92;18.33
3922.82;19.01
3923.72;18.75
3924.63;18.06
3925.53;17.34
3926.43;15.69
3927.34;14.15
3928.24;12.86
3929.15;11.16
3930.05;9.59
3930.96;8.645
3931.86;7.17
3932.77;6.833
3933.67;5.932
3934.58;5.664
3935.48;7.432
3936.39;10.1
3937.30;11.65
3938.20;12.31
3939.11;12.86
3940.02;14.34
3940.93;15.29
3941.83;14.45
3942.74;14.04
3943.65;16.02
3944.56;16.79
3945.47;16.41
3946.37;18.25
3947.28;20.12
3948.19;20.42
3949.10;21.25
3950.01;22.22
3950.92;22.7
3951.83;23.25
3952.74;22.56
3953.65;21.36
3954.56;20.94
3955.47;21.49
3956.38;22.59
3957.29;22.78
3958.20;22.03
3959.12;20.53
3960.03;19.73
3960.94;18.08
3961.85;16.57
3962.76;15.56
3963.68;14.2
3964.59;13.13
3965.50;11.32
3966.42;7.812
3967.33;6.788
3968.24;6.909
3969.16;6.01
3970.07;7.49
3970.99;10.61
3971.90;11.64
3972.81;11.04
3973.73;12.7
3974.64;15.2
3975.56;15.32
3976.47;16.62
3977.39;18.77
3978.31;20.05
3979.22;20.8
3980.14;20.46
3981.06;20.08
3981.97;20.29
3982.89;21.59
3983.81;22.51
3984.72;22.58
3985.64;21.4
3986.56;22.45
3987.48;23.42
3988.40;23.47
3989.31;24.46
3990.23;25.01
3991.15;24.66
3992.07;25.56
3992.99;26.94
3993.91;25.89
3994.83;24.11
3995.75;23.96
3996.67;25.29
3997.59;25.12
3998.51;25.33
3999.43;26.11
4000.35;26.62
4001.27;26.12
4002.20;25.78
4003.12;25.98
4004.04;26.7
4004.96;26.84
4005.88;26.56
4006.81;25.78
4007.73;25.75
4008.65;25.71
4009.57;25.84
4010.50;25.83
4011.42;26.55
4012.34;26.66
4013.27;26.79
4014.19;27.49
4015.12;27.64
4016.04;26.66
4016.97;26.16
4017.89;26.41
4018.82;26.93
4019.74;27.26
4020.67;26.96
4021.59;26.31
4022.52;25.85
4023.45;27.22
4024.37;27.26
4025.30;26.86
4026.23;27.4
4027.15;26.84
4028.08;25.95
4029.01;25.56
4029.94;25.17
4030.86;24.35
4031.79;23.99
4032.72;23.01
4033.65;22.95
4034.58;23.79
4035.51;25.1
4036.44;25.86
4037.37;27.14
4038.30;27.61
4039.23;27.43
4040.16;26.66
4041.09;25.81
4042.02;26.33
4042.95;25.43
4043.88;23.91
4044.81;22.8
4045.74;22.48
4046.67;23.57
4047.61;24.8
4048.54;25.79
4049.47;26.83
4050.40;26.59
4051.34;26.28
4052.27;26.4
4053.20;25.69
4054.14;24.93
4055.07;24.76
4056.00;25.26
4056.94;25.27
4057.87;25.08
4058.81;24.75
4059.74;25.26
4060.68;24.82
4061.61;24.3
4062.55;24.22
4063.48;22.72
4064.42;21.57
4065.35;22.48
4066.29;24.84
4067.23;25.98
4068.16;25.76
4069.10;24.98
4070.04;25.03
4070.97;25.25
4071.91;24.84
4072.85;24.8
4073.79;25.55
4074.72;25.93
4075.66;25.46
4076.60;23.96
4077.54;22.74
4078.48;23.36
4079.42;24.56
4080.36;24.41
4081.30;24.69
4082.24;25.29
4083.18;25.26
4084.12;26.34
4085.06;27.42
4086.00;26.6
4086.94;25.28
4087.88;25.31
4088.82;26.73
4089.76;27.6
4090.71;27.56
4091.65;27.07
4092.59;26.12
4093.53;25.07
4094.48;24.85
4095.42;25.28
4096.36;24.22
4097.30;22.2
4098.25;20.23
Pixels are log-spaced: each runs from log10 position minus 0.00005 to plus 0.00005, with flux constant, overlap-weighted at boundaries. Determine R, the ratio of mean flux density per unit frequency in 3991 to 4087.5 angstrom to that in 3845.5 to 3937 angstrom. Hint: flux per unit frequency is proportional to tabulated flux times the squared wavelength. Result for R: 1.8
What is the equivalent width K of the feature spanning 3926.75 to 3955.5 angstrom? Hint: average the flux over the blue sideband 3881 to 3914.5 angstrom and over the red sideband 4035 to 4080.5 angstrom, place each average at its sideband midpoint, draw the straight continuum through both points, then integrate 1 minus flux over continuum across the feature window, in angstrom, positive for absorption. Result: 6.5 angstrom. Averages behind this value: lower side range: 16.9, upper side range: 25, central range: 14.9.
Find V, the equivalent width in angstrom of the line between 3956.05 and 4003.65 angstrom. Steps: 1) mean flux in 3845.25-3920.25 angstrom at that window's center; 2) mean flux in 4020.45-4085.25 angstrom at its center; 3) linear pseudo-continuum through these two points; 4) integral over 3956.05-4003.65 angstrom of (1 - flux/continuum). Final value 4.5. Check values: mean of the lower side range 16.2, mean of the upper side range 25.2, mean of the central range 19.4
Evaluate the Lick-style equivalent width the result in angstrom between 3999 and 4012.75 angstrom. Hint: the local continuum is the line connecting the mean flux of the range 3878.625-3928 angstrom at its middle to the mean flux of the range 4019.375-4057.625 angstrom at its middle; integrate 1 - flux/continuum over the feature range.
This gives -1.6 angstrom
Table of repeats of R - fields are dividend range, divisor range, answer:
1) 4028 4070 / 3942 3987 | 1.50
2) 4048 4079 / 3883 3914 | 1.58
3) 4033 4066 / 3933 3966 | 1.57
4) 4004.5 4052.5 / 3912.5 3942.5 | 1.88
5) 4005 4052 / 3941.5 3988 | 1.53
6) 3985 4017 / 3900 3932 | 1.53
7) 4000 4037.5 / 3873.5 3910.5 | 1.74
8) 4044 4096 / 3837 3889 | 1.94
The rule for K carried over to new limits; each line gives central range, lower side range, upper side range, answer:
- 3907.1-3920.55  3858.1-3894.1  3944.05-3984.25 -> -3.2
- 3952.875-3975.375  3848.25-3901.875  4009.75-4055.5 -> 6.5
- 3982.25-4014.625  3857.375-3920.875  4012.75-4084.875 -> -3.8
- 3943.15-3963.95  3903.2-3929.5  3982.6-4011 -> 1.4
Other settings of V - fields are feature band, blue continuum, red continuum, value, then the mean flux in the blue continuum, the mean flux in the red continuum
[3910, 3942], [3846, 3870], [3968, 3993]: 3.86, 15.5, 18.5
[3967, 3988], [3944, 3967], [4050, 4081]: 3.89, 18.8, 24.8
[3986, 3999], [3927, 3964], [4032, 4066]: -3.04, 15.9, 24.9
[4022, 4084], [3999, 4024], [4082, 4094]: 3.00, 26.5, 26.3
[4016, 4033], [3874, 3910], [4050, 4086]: -2.58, 15.9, 24.9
